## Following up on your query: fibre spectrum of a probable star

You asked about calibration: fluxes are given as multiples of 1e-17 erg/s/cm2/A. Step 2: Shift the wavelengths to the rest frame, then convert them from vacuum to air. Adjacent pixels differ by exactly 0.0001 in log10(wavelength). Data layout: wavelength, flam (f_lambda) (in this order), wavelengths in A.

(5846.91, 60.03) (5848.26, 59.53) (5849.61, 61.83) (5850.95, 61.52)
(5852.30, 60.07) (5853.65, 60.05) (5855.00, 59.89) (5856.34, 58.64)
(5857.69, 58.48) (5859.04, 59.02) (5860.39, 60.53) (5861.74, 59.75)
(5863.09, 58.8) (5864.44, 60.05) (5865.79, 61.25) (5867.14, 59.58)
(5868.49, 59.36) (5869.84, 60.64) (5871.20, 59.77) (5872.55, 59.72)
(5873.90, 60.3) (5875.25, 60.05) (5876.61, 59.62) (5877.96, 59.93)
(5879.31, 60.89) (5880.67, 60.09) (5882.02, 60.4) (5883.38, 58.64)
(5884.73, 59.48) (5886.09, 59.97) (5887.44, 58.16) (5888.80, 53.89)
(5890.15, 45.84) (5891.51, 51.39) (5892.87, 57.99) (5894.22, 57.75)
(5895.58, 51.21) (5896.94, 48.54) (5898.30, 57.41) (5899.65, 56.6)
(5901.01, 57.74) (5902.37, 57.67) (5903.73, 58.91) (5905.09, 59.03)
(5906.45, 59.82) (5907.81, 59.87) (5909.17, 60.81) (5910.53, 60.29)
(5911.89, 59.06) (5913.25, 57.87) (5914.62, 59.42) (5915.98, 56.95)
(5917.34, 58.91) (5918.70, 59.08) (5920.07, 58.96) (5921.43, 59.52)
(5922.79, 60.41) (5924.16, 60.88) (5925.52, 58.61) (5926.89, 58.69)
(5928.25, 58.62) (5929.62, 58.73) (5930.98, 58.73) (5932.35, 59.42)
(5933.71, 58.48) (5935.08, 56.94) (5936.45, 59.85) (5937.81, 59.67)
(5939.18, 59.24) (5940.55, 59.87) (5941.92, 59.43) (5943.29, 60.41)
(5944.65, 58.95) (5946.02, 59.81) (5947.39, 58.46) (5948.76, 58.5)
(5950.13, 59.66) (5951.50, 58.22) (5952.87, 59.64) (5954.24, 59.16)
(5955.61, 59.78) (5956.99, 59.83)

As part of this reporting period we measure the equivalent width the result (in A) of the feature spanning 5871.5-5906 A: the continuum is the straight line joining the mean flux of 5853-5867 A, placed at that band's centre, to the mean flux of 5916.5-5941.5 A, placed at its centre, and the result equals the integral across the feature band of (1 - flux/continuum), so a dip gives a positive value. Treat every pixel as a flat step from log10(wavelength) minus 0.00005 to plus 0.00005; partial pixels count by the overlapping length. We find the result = 1.2 A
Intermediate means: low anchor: 59.7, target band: 57.3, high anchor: 59.1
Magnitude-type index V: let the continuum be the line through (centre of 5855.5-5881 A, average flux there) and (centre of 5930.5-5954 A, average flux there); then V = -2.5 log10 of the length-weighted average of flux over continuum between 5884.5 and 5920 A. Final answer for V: 0.05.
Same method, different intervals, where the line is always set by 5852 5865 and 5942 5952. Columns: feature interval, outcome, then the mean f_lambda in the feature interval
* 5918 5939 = 0.00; 59.1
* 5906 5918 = 0.00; 59.2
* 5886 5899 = 0.10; 54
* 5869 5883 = -0.01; 60.1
